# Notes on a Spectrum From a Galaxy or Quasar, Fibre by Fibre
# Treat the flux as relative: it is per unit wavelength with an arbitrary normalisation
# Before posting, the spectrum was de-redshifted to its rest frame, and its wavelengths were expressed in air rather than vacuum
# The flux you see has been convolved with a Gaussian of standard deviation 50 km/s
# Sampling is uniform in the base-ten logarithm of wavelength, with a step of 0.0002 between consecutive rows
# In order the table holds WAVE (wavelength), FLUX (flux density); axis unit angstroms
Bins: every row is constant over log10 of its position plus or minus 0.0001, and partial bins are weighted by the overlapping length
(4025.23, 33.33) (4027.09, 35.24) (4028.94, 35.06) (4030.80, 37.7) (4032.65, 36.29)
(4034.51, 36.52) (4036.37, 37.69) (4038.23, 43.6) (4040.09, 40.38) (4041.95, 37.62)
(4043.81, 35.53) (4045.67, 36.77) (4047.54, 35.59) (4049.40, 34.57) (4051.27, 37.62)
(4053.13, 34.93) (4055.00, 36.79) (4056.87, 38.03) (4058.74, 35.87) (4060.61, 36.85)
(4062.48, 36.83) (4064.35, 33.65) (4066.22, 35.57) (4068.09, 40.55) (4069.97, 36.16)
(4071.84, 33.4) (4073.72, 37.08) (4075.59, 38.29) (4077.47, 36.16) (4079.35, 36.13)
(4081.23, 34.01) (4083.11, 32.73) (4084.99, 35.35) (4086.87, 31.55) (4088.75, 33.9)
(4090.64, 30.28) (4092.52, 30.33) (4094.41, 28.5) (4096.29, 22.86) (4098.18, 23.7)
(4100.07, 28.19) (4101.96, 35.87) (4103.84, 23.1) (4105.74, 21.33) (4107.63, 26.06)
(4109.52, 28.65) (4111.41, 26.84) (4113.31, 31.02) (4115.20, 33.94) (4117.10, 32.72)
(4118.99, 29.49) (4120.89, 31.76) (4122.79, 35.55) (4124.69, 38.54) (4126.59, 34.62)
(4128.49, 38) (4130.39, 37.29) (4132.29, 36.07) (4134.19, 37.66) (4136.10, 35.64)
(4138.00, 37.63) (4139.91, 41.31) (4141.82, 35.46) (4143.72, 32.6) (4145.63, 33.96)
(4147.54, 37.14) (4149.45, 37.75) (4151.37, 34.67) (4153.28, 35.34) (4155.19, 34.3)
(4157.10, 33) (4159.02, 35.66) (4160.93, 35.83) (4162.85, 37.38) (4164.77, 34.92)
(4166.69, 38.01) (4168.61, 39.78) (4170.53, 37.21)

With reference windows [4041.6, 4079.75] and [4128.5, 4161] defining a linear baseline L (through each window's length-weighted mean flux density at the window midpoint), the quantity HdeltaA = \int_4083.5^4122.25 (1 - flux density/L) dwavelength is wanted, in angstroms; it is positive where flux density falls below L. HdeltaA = 7.29 angstroms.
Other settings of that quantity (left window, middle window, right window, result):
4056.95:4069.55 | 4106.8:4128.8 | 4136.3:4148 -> 2.6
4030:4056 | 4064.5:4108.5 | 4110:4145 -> 5.1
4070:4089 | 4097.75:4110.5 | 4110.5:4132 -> 2.8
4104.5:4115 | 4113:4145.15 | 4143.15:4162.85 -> -4.8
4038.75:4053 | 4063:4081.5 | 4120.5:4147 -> 0.3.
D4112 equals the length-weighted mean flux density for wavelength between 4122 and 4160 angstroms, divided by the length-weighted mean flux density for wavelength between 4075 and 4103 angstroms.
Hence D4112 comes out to 1.14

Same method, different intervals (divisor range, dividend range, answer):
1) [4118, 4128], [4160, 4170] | 1.09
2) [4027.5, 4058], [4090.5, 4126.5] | 0.80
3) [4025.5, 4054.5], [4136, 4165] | 0.97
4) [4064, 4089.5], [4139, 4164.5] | 1.01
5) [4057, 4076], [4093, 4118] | 0.77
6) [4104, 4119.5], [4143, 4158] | 1.23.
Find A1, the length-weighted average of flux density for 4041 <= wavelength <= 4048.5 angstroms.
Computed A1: 36.4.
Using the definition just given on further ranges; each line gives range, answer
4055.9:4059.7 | 36.9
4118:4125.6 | 33.8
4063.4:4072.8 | 35.9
